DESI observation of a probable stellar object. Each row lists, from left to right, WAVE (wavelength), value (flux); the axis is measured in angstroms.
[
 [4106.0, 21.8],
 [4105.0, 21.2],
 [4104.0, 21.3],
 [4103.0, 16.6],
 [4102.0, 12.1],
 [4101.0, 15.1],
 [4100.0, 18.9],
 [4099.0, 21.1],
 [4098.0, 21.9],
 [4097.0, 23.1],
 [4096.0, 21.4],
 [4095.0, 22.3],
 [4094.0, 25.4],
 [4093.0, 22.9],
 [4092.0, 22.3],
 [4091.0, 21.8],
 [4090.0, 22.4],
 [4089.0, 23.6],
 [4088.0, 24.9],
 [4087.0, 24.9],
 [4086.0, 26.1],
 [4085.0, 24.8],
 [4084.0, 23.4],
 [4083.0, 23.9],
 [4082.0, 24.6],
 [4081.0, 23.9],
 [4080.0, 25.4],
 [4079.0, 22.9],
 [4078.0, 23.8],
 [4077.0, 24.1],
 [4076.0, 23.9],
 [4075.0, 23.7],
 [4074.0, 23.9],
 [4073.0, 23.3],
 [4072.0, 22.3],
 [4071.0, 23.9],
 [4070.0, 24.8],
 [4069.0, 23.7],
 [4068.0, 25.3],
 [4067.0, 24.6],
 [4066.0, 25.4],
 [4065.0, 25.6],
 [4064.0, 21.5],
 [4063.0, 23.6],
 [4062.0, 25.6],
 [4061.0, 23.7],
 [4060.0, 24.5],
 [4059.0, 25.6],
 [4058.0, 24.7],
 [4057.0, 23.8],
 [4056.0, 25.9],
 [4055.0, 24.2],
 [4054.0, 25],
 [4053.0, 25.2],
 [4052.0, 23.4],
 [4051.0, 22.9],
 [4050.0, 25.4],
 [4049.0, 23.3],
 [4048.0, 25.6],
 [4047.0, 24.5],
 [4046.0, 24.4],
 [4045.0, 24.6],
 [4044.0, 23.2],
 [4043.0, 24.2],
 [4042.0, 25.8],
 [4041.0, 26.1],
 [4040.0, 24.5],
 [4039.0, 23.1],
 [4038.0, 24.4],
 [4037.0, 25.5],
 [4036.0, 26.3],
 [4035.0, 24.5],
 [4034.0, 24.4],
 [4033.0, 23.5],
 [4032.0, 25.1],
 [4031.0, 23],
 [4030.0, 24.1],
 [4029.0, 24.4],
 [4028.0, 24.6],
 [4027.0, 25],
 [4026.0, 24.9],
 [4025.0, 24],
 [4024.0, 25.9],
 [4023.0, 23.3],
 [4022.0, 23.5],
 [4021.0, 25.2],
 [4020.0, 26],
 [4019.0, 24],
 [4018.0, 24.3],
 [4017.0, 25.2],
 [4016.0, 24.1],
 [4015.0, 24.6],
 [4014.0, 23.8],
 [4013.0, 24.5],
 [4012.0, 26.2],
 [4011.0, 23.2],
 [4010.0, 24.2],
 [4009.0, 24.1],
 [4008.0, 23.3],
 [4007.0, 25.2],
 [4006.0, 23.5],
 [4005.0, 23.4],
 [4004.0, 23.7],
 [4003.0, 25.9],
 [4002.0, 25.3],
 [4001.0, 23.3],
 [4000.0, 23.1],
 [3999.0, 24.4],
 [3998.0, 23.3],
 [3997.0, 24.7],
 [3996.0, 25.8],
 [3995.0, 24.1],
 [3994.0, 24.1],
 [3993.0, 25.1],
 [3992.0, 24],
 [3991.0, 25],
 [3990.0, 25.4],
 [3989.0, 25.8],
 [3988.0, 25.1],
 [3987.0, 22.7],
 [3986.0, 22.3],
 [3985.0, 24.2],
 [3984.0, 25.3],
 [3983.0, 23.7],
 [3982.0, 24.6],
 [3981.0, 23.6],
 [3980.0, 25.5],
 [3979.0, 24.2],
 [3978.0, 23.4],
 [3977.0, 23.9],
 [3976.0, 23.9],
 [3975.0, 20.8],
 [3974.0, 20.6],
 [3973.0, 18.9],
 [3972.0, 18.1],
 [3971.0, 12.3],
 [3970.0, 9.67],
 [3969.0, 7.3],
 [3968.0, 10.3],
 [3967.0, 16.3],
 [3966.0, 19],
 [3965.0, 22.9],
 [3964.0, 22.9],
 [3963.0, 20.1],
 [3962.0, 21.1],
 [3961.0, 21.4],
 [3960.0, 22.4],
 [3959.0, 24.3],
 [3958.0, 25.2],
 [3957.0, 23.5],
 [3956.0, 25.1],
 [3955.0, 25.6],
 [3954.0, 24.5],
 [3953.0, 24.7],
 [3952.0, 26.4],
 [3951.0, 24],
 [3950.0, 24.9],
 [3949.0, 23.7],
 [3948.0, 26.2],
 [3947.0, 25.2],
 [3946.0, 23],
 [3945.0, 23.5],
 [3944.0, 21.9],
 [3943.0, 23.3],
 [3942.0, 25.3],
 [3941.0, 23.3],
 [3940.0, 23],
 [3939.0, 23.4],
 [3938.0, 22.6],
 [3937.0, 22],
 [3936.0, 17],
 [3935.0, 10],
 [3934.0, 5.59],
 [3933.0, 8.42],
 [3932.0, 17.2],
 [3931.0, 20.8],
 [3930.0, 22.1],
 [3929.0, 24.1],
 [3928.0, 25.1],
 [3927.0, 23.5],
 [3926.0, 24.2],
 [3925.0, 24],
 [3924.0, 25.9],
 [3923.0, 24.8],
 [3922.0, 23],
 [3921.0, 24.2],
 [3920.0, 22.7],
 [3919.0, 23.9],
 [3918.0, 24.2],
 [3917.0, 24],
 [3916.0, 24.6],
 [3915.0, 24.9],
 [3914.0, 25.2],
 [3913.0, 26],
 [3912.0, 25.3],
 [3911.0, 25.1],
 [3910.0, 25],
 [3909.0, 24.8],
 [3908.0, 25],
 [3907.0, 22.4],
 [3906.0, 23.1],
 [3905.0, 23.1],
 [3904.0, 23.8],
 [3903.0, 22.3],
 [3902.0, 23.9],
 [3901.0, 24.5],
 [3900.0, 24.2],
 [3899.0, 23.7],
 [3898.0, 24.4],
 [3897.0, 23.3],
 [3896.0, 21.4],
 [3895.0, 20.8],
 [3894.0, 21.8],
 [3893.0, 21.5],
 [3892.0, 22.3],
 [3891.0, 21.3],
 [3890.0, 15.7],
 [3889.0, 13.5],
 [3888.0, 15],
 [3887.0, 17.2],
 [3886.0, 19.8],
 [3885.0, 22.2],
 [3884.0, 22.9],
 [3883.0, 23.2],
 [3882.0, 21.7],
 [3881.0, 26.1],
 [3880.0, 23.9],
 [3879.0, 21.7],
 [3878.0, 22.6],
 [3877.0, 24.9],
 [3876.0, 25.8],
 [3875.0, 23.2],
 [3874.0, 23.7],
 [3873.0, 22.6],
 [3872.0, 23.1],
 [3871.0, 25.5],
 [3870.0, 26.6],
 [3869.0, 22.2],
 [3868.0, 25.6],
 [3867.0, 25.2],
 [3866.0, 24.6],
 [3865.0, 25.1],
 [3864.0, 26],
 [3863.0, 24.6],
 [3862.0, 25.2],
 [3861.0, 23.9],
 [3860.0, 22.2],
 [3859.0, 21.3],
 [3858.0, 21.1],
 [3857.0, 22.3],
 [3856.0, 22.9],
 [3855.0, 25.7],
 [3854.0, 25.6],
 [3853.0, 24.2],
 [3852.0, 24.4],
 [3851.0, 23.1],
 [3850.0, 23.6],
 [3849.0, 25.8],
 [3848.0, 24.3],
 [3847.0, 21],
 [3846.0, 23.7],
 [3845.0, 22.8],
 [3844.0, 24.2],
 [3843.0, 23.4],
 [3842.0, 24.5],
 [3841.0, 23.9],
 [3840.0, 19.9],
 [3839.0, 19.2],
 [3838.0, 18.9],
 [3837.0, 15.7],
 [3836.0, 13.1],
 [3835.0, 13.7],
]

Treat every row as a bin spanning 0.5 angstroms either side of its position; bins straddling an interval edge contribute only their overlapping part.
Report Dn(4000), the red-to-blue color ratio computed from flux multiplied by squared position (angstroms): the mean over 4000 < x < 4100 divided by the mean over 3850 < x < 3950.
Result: 1.1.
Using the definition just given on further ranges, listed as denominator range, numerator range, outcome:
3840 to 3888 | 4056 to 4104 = 1.10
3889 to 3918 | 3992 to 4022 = 1.11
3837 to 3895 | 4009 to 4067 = 1.18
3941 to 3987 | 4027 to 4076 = 1.16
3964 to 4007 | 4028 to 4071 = 1.14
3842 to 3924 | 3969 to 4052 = 1.09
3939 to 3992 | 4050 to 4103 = 1.11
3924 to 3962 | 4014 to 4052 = 1.15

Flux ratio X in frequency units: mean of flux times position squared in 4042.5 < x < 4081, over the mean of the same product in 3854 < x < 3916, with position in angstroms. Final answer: 1.1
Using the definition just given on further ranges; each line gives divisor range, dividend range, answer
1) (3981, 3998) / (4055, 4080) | 1.03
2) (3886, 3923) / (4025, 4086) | 1.16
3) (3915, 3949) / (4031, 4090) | 1.18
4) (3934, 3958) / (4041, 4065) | 1.13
